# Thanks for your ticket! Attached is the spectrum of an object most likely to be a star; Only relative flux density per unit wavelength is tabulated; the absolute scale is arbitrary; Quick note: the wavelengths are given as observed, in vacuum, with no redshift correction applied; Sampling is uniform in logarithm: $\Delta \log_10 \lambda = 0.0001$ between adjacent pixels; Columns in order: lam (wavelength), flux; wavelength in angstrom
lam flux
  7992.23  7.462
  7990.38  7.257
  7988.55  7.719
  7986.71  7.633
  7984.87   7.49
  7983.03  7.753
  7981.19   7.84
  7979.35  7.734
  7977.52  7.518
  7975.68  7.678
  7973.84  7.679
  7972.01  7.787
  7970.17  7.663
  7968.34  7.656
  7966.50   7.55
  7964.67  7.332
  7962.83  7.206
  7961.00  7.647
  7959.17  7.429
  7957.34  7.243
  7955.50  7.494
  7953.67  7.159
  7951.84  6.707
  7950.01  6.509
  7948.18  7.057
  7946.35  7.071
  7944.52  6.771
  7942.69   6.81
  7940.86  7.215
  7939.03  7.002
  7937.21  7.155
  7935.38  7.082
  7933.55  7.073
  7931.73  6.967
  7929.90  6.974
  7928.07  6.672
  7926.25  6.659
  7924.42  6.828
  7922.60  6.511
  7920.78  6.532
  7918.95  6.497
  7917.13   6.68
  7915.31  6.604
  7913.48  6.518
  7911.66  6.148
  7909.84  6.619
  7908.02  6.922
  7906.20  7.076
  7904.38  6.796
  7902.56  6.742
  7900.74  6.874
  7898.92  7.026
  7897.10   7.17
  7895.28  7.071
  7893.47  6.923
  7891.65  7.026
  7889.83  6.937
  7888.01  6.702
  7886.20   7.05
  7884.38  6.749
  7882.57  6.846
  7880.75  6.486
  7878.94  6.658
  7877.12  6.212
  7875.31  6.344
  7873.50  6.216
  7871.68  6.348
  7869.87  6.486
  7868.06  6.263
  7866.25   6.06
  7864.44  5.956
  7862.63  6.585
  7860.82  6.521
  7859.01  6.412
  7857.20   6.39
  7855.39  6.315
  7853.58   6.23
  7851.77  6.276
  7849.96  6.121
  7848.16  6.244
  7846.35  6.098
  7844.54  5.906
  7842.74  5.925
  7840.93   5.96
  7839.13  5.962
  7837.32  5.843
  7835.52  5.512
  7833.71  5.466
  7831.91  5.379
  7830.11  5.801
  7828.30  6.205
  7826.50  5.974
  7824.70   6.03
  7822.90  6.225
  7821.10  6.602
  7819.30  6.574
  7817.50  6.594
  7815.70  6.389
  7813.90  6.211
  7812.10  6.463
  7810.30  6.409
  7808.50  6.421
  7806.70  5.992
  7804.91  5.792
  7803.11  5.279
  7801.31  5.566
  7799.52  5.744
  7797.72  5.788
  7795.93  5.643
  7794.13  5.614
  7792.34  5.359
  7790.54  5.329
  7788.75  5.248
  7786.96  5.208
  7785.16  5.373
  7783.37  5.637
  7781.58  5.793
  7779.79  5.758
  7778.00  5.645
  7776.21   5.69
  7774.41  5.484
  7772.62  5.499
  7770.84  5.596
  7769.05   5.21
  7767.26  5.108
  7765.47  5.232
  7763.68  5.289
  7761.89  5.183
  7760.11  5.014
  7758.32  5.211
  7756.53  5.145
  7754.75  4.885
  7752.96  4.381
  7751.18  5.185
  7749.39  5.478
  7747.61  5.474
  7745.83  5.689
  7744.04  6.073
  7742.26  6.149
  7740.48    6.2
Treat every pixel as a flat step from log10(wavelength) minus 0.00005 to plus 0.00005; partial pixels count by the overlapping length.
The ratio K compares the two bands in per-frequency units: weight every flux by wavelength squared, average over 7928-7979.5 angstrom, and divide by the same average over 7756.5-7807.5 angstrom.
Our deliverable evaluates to 1.38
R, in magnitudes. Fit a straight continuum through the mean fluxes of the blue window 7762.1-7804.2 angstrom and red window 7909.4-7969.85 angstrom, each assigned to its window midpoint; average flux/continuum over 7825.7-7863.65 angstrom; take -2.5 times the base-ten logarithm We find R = 0.00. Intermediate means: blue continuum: 5.48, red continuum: 6.96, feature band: 6.05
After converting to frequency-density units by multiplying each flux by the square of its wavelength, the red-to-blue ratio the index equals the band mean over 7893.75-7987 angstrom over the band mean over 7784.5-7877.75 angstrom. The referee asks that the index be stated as 1.2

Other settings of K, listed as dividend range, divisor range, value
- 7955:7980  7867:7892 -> 1.17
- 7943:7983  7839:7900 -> 1.17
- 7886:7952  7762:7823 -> 1.23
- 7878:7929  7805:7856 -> 1.13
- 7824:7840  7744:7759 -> 1.13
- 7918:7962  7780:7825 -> 1.22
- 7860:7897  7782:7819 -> 1.16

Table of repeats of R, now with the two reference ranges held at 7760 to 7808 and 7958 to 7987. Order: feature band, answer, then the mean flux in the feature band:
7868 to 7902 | -0.01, 6.72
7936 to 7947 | 0.04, 7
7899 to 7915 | 0.02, 6.72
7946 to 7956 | 0.06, 6.98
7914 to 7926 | 0.06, 6.61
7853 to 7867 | 0.01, 6.31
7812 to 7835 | -0.03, 6.13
